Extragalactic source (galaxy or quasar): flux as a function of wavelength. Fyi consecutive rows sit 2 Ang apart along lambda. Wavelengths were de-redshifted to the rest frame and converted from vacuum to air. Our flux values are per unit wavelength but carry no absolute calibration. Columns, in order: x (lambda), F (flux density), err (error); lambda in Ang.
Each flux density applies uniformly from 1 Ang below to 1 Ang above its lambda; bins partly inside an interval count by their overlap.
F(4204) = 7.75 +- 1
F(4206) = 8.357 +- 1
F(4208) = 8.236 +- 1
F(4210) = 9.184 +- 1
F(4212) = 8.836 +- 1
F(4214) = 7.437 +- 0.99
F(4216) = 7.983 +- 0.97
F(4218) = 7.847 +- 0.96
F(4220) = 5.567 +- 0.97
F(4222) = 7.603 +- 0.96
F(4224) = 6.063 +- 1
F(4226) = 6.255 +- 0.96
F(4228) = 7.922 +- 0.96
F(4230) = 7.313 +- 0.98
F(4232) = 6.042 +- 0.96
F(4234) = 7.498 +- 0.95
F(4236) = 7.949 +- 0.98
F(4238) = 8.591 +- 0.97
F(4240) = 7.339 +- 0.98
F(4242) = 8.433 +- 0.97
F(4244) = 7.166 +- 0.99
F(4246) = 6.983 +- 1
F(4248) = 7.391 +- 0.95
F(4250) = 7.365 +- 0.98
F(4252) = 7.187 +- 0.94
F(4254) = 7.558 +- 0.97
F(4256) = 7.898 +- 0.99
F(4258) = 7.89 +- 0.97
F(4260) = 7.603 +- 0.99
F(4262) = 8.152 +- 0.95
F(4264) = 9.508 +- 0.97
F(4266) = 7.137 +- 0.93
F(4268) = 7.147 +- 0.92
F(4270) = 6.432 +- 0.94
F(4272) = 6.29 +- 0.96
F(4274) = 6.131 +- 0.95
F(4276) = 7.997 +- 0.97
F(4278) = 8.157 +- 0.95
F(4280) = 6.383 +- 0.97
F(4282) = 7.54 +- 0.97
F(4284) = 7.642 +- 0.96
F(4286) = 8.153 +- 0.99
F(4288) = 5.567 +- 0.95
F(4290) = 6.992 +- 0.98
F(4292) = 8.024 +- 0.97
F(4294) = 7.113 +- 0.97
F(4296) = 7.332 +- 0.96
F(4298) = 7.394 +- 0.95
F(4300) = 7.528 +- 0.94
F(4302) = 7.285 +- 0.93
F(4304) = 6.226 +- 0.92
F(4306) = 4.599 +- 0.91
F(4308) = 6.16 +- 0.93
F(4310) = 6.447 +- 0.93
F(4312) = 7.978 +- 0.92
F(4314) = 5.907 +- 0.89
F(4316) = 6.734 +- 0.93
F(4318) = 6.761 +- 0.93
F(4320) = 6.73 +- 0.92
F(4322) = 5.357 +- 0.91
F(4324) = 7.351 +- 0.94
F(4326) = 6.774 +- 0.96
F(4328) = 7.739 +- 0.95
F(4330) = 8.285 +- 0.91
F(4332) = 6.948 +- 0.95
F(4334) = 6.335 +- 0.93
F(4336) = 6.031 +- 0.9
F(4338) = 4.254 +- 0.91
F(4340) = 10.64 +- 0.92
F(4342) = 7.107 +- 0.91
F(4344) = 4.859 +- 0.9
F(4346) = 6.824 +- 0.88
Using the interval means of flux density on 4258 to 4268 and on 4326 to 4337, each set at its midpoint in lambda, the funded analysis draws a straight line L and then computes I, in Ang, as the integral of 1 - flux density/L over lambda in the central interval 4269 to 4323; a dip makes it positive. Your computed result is 4.9 Ang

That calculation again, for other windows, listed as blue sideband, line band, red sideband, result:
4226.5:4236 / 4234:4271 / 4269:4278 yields -3.1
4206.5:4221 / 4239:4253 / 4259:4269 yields 0.9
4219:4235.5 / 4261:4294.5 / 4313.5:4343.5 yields -2.4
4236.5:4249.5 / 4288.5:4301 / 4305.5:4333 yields -0.5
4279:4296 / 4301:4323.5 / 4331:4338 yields 0.8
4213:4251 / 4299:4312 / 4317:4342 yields 1.0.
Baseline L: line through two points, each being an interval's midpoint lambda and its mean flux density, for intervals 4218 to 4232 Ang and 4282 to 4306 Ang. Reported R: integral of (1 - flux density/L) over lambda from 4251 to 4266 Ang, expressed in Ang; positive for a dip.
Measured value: -2.07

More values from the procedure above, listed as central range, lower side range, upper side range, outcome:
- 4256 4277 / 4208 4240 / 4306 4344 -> -0.78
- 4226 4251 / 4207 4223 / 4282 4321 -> 0.42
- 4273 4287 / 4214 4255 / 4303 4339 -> -1.14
